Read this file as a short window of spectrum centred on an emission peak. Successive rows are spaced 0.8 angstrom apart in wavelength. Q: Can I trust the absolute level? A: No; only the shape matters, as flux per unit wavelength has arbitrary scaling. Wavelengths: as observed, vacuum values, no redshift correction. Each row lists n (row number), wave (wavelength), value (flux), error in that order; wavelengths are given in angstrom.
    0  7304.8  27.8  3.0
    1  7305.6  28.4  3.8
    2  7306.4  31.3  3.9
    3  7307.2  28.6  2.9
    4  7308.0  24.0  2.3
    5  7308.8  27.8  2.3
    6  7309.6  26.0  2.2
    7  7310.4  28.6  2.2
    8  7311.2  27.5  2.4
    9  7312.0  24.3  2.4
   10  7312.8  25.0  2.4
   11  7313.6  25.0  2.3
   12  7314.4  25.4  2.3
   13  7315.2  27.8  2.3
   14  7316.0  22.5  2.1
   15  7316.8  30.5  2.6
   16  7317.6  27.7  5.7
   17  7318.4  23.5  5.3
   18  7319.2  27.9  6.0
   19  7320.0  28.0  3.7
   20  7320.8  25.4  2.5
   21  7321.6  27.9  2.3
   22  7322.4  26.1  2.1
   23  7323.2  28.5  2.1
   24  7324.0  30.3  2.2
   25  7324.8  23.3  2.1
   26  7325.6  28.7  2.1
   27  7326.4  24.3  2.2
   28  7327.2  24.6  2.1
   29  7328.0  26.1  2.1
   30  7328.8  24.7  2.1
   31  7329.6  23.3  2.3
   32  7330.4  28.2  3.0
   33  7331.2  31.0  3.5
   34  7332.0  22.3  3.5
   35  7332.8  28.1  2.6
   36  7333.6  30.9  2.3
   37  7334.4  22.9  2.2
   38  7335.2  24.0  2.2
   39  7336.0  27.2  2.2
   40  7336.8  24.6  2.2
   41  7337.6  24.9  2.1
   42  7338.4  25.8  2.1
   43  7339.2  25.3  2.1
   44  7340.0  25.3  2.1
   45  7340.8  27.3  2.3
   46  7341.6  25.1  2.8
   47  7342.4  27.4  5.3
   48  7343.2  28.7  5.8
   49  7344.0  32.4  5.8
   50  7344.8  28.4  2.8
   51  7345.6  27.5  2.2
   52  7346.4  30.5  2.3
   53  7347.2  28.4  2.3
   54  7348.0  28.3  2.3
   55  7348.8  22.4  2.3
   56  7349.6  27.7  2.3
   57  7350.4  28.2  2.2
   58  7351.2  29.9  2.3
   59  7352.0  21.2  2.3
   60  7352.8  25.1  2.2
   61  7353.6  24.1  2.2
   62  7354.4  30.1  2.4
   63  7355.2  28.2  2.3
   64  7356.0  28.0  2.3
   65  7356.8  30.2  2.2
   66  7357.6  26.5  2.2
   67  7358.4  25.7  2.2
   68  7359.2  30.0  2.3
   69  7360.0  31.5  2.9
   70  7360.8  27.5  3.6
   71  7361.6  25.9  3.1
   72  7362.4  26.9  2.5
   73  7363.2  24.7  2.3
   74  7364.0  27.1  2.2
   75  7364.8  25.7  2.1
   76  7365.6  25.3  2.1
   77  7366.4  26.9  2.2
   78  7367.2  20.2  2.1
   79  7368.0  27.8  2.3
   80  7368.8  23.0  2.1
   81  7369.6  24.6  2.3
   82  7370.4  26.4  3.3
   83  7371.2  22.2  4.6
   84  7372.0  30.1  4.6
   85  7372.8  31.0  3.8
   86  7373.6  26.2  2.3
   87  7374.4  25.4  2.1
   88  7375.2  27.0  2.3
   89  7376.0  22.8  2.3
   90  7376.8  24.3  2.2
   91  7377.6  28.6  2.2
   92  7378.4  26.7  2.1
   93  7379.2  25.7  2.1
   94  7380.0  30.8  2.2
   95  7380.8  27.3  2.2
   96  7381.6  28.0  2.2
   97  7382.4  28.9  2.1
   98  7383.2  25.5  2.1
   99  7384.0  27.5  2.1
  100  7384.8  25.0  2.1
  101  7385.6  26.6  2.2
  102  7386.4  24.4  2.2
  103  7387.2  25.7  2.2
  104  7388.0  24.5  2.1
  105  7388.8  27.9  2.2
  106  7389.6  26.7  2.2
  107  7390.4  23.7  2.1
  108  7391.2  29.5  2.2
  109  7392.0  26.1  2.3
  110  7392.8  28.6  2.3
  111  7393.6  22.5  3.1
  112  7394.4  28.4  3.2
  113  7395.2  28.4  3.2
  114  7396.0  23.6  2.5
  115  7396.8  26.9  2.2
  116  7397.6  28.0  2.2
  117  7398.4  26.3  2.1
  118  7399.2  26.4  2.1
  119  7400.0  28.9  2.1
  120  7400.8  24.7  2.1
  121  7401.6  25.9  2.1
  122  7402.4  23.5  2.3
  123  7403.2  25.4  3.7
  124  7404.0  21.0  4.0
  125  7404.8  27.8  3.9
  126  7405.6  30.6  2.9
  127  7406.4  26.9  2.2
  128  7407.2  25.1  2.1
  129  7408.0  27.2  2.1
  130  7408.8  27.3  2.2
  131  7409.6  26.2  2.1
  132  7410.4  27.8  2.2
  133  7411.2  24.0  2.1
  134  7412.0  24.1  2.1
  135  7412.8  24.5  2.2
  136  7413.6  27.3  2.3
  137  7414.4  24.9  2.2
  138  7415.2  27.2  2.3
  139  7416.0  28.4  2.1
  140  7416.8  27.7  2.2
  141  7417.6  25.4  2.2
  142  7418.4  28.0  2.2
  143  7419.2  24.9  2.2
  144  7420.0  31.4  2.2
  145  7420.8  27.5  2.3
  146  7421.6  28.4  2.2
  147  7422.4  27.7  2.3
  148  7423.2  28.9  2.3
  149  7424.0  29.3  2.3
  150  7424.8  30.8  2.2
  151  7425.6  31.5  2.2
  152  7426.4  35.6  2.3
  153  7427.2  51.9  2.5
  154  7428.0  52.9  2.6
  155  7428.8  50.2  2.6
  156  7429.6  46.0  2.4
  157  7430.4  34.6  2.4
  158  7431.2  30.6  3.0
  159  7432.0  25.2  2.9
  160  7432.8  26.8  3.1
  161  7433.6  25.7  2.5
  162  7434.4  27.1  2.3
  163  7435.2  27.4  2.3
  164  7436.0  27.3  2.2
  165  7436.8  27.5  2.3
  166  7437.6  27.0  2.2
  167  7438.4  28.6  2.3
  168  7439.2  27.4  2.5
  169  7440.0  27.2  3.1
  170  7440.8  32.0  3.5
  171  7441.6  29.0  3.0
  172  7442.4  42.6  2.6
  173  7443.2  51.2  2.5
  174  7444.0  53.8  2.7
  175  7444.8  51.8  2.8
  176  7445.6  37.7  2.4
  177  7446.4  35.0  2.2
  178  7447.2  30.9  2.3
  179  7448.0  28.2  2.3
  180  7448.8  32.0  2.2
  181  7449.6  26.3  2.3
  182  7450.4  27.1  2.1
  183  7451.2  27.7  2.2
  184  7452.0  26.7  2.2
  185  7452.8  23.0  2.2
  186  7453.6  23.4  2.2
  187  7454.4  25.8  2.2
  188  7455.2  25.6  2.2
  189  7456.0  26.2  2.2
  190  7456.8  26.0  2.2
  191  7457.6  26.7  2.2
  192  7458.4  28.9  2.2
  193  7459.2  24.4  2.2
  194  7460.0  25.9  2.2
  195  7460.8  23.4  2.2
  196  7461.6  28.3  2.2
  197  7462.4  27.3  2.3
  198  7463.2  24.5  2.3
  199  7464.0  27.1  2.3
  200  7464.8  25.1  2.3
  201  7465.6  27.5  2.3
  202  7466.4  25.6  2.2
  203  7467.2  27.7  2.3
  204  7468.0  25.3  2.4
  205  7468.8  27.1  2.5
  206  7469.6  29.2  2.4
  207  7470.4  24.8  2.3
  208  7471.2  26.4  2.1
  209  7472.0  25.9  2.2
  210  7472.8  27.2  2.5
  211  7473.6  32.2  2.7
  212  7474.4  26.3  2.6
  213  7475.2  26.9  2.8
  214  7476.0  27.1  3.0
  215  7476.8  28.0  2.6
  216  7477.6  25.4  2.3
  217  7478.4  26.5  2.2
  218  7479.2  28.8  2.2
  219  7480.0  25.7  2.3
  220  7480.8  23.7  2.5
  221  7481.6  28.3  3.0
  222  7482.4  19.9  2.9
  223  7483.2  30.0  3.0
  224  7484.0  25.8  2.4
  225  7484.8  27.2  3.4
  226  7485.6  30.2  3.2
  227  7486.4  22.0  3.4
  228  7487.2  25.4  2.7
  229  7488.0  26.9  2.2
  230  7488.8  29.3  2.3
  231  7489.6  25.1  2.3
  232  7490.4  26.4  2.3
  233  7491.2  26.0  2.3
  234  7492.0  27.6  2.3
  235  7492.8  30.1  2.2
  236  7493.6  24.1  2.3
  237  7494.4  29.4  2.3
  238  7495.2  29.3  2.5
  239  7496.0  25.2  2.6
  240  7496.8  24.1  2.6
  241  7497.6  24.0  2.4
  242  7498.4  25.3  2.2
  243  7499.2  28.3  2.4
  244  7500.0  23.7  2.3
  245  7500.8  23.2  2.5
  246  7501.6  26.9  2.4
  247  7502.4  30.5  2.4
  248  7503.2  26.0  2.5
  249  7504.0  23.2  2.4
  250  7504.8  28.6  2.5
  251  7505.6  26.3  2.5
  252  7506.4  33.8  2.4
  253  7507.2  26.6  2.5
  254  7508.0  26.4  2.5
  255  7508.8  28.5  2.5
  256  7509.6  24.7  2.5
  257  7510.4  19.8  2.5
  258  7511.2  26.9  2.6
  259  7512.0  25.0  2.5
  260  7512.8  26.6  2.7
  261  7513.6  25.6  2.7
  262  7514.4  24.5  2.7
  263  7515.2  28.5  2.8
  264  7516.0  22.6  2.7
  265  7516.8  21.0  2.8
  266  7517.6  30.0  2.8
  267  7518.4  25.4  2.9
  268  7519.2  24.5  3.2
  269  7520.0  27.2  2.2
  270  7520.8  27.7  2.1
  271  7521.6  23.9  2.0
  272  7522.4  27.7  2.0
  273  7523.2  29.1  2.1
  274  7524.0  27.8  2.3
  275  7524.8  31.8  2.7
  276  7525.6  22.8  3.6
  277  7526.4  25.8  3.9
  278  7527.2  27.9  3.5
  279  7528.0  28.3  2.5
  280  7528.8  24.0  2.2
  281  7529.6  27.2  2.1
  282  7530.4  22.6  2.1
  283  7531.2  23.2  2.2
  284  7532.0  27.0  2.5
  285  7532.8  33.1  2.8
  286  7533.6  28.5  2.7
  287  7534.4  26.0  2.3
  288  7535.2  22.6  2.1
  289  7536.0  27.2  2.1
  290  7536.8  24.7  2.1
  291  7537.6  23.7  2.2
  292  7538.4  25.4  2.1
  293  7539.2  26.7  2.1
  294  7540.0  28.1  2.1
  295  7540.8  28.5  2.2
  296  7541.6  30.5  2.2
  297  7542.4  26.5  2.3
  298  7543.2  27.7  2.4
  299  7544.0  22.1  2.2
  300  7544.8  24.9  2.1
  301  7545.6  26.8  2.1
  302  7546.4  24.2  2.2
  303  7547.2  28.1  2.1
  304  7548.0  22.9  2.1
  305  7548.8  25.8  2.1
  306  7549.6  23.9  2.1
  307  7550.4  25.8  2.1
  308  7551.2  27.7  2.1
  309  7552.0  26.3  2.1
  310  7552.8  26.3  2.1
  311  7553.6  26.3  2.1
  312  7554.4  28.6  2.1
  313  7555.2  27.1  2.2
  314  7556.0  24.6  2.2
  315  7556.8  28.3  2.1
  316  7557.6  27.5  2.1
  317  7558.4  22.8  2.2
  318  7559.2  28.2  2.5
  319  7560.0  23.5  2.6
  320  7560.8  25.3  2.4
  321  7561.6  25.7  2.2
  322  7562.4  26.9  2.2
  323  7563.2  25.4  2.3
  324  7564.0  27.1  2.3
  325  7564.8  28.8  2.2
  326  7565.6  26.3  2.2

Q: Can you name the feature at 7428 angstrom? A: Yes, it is [S II] 6716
